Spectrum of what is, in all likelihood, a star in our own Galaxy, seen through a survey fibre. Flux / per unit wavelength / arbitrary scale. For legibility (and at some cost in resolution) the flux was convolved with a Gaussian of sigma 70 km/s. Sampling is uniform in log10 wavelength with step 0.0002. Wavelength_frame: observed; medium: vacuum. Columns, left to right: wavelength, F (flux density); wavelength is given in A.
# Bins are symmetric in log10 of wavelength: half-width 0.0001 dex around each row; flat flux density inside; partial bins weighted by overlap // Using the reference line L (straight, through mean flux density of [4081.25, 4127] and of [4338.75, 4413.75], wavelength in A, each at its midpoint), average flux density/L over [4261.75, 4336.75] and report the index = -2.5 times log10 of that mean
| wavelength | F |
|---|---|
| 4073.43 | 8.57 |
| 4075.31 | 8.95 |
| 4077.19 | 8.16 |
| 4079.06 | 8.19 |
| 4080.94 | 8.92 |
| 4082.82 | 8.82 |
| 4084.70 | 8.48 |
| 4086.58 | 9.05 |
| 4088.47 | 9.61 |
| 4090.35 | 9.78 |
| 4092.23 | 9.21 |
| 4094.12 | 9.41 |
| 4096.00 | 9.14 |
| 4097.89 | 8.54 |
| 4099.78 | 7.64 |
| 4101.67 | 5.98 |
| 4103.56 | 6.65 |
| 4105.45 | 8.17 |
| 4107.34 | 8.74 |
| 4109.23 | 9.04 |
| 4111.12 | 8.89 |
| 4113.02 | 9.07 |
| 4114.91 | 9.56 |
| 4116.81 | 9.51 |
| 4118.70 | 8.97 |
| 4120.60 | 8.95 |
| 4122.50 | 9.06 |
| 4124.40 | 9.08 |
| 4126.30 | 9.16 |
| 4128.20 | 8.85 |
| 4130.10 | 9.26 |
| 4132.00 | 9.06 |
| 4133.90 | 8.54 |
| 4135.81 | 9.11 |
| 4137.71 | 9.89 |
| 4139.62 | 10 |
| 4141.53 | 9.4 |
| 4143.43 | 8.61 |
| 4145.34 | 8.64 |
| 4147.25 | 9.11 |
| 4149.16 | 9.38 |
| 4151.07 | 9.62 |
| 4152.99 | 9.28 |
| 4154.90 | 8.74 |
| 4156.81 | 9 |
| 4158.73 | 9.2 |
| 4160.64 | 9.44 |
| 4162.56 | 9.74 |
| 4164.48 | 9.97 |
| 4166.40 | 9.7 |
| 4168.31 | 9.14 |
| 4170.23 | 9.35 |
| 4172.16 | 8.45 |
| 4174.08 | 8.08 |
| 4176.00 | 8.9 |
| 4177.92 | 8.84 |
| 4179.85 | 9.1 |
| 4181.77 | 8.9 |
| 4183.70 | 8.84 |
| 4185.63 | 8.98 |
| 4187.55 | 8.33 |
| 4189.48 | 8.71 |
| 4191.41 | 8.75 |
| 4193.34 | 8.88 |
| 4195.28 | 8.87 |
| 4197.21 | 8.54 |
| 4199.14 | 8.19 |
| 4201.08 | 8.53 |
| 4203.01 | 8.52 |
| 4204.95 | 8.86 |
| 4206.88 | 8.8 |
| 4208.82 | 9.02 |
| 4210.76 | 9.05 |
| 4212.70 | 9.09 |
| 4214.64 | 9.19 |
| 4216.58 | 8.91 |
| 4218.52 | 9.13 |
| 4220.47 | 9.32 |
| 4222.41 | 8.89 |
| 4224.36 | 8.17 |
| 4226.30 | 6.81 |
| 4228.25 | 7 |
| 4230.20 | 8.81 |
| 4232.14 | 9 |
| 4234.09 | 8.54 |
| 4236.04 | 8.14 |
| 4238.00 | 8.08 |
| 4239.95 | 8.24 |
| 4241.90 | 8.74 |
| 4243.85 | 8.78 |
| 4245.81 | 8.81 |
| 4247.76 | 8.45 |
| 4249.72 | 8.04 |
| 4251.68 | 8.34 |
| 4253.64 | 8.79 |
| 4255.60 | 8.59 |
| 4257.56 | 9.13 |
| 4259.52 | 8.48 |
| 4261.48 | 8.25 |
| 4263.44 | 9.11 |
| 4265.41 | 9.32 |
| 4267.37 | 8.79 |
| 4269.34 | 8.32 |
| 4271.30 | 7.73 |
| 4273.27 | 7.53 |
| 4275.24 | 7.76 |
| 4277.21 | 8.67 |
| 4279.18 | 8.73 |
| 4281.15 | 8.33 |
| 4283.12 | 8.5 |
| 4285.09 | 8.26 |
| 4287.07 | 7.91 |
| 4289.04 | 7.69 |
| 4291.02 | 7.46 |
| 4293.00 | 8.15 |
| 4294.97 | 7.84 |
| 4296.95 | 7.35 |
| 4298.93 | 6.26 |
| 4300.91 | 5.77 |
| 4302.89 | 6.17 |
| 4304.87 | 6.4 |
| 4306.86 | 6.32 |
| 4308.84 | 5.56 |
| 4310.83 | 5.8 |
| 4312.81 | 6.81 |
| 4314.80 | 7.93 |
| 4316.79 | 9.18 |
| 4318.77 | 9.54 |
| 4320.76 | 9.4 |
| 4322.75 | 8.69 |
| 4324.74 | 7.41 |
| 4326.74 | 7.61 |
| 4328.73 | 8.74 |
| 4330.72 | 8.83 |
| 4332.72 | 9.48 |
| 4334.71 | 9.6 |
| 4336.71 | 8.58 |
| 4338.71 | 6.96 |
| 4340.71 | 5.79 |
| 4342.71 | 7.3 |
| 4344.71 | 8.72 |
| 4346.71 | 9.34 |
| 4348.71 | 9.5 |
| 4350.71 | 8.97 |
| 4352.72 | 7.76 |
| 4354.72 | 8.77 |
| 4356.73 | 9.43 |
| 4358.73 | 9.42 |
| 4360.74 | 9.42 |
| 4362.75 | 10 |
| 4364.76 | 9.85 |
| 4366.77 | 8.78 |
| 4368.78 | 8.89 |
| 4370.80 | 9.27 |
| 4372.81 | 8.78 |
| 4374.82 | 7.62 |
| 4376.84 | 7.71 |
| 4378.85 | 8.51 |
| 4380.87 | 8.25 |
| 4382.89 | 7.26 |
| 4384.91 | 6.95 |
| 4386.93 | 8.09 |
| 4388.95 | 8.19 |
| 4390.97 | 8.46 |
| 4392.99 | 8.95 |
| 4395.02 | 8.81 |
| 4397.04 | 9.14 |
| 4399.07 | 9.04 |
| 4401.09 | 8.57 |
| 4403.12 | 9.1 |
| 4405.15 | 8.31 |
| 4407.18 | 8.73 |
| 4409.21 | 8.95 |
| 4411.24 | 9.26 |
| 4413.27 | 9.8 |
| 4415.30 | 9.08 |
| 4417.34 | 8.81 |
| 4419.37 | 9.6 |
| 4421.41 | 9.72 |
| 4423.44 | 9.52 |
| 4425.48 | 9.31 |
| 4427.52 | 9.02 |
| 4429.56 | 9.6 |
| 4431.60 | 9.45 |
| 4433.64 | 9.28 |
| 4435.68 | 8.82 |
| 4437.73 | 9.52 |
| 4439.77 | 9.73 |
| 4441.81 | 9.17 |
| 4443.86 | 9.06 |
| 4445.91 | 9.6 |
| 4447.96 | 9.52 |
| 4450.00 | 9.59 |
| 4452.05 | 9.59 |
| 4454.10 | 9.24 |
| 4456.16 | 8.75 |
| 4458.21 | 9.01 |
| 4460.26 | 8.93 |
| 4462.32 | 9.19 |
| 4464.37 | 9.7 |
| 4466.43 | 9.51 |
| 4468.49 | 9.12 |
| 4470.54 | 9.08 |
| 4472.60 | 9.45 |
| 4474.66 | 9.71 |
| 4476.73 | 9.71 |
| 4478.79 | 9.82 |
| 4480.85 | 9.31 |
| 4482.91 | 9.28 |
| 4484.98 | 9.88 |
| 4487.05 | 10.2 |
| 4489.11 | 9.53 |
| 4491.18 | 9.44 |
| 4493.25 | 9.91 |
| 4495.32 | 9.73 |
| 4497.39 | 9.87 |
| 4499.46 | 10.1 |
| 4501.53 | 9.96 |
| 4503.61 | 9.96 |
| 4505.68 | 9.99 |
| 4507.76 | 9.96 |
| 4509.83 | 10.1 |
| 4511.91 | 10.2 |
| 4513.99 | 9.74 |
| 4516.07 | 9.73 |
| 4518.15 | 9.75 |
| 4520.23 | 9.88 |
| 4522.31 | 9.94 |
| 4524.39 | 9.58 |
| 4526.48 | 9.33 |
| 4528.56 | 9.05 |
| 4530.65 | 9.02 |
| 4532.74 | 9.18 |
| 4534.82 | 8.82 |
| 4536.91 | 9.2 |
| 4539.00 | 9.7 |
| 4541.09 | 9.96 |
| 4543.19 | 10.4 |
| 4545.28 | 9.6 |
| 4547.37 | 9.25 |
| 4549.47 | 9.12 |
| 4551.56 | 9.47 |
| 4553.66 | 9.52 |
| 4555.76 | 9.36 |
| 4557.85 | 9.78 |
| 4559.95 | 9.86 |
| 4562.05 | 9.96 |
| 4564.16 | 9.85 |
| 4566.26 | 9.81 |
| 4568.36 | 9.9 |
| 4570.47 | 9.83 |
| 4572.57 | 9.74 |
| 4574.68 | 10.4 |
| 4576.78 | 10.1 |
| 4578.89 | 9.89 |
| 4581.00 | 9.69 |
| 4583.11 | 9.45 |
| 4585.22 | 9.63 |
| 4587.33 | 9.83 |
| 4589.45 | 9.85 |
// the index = 0.10 mag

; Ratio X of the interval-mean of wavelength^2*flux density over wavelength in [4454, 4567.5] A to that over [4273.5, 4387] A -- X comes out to 1.28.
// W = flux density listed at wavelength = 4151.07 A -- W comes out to 9.62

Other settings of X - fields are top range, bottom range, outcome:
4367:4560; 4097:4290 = 1.21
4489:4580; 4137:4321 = 1.32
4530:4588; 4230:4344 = 1.36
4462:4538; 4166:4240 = 1.27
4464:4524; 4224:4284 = 1.30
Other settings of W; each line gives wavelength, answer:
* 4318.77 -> 9.54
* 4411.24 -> 9.26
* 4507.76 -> 9.96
